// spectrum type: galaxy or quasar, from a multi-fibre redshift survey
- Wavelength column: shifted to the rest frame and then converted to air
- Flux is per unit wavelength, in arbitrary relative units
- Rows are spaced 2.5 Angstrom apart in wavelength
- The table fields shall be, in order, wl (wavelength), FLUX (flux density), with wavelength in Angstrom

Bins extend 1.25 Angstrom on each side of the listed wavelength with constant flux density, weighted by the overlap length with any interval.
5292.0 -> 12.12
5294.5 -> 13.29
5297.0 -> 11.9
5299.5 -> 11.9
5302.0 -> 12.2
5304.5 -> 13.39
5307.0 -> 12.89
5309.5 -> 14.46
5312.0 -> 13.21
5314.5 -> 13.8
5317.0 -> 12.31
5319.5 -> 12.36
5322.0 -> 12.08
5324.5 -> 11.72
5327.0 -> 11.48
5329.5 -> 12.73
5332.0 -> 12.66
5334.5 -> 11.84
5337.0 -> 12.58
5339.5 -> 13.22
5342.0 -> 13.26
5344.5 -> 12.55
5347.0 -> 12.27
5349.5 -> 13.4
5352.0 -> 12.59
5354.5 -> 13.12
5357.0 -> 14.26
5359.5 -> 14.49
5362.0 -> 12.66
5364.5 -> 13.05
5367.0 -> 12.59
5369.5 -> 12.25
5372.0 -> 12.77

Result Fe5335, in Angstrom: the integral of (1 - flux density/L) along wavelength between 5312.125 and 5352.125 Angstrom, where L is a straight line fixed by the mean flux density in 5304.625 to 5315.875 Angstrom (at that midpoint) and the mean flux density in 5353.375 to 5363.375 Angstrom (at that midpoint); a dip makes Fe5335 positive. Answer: 3.00 Angstrom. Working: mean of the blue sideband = 13.6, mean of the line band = 12.6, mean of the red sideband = 13.6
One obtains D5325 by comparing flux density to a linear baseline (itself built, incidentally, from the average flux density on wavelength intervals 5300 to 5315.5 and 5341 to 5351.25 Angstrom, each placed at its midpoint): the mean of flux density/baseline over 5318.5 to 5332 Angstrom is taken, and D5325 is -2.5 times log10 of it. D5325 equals 0.08 mag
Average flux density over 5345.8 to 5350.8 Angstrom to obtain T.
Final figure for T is 12.8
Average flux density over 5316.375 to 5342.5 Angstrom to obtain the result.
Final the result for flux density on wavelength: 12.4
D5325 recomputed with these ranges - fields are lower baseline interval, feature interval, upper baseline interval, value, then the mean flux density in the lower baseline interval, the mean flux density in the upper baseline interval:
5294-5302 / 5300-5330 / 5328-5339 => -0.03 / 12.3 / 12.5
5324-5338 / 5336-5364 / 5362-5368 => -0.05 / 12.2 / 12.8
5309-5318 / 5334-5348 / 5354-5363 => 0.08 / 13.4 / 13.7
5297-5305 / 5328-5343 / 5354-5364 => 0.03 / 12.3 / 13.6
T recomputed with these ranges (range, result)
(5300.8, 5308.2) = 12.8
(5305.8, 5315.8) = 13.6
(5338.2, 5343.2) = 13.2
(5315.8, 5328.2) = 12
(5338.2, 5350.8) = 12.9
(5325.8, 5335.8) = 12.2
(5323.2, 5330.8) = 12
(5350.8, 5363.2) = 13.4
